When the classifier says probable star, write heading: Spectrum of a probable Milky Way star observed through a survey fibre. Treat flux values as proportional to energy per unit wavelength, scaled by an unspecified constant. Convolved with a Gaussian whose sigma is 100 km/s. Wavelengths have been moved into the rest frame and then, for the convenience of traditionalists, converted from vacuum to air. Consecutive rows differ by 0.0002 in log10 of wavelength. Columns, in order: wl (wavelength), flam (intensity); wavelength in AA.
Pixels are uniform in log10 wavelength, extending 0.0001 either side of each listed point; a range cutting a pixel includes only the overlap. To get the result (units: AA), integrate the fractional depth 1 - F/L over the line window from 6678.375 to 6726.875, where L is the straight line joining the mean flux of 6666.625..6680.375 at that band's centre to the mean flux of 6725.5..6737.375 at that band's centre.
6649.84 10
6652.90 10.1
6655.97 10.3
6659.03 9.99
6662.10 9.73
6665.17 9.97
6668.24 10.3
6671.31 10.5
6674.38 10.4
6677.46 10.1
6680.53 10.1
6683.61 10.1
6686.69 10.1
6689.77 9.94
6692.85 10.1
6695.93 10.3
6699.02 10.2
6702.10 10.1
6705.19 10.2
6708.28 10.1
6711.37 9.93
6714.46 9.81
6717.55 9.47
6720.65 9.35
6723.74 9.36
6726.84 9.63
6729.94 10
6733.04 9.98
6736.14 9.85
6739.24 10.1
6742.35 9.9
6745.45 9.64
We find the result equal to 0.7 AA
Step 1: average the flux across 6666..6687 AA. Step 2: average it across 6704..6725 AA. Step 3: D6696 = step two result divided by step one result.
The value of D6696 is 0.95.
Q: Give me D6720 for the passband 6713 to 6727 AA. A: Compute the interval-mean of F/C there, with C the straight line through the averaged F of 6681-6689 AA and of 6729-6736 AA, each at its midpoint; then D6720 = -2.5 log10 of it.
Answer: 0.05 mag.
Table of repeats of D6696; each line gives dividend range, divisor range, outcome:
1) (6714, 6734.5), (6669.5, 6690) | 0.95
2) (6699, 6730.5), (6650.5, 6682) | 0.97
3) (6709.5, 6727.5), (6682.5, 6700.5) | 0.95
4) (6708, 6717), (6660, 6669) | 0.99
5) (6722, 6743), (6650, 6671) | 0.97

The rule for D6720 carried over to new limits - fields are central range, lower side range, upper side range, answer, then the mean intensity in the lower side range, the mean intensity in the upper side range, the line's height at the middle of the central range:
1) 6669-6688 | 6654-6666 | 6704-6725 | -0.033 mag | 10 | 9.74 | 9.91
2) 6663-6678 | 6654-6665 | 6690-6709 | -0.021 mag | 10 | 10.2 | 10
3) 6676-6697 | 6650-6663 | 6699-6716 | -0.006 mag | 10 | 10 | 10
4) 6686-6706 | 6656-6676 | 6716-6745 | -0.019 mag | 10.2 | 9.74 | 9.96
